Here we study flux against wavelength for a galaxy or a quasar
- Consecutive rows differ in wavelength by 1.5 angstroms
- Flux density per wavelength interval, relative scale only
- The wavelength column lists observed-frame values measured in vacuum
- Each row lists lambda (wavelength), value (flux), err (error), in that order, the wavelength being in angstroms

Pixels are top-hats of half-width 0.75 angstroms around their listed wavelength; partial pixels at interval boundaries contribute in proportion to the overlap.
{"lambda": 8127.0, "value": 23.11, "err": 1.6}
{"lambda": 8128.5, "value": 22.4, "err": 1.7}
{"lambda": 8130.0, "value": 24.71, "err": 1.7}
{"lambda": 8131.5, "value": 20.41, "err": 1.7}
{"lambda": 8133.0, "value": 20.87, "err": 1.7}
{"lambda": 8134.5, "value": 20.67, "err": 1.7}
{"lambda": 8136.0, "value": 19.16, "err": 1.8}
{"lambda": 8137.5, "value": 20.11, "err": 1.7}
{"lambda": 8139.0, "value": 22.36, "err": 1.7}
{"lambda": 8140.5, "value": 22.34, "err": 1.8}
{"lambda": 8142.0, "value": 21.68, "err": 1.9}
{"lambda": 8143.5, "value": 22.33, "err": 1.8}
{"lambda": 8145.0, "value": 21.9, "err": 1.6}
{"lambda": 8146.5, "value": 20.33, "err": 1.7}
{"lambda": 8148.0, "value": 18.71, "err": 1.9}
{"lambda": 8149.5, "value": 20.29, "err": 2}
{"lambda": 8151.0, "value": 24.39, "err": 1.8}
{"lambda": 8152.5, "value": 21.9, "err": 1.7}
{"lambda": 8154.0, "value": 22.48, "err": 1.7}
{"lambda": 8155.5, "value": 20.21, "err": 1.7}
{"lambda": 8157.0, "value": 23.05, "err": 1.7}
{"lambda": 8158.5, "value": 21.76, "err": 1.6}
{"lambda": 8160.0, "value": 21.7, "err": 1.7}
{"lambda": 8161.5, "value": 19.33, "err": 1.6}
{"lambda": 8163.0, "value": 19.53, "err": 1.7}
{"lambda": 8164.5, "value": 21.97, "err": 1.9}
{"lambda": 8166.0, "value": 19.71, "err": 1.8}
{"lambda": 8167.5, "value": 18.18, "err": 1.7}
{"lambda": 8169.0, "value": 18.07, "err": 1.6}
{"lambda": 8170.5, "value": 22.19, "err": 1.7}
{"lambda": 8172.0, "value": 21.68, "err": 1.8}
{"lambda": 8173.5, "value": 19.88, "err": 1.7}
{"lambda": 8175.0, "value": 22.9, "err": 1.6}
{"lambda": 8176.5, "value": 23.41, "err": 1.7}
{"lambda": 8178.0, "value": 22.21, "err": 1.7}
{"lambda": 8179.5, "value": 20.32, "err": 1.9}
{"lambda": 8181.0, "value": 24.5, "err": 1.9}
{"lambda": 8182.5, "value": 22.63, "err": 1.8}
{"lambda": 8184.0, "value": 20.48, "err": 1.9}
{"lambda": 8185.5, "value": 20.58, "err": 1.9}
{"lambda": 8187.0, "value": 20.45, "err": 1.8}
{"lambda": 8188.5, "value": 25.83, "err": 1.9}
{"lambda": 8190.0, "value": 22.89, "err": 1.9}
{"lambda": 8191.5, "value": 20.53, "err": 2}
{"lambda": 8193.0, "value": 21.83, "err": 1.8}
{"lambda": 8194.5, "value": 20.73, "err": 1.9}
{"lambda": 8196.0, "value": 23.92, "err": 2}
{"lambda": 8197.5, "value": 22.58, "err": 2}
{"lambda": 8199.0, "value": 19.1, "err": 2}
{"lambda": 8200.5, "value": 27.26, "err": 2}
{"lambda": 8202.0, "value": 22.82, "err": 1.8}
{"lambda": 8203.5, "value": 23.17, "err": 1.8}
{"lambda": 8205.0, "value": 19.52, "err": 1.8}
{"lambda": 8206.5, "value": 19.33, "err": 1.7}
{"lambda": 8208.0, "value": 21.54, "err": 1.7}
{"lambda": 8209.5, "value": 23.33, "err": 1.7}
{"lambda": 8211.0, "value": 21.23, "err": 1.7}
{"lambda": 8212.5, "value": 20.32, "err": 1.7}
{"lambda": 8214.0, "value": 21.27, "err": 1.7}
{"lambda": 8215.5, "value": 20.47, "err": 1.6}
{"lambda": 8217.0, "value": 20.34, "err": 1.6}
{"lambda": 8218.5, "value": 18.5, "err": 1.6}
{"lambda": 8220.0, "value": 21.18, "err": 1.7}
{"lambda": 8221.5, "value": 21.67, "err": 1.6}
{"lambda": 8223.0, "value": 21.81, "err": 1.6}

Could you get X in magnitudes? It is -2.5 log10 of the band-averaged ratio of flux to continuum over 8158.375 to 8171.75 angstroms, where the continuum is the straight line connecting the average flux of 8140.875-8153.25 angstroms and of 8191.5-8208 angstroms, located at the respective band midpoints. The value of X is 0.07 mag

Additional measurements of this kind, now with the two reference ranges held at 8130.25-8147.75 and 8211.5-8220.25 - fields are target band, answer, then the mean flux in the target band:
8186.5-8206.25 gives -0.09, 22.3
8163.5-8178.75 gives -0.01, 21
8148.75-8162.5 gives -0.03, 21.6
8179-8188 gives -0.05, 21.6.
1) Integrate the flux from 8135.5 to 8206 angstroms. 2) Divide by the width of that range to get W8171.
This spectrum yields 21.6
